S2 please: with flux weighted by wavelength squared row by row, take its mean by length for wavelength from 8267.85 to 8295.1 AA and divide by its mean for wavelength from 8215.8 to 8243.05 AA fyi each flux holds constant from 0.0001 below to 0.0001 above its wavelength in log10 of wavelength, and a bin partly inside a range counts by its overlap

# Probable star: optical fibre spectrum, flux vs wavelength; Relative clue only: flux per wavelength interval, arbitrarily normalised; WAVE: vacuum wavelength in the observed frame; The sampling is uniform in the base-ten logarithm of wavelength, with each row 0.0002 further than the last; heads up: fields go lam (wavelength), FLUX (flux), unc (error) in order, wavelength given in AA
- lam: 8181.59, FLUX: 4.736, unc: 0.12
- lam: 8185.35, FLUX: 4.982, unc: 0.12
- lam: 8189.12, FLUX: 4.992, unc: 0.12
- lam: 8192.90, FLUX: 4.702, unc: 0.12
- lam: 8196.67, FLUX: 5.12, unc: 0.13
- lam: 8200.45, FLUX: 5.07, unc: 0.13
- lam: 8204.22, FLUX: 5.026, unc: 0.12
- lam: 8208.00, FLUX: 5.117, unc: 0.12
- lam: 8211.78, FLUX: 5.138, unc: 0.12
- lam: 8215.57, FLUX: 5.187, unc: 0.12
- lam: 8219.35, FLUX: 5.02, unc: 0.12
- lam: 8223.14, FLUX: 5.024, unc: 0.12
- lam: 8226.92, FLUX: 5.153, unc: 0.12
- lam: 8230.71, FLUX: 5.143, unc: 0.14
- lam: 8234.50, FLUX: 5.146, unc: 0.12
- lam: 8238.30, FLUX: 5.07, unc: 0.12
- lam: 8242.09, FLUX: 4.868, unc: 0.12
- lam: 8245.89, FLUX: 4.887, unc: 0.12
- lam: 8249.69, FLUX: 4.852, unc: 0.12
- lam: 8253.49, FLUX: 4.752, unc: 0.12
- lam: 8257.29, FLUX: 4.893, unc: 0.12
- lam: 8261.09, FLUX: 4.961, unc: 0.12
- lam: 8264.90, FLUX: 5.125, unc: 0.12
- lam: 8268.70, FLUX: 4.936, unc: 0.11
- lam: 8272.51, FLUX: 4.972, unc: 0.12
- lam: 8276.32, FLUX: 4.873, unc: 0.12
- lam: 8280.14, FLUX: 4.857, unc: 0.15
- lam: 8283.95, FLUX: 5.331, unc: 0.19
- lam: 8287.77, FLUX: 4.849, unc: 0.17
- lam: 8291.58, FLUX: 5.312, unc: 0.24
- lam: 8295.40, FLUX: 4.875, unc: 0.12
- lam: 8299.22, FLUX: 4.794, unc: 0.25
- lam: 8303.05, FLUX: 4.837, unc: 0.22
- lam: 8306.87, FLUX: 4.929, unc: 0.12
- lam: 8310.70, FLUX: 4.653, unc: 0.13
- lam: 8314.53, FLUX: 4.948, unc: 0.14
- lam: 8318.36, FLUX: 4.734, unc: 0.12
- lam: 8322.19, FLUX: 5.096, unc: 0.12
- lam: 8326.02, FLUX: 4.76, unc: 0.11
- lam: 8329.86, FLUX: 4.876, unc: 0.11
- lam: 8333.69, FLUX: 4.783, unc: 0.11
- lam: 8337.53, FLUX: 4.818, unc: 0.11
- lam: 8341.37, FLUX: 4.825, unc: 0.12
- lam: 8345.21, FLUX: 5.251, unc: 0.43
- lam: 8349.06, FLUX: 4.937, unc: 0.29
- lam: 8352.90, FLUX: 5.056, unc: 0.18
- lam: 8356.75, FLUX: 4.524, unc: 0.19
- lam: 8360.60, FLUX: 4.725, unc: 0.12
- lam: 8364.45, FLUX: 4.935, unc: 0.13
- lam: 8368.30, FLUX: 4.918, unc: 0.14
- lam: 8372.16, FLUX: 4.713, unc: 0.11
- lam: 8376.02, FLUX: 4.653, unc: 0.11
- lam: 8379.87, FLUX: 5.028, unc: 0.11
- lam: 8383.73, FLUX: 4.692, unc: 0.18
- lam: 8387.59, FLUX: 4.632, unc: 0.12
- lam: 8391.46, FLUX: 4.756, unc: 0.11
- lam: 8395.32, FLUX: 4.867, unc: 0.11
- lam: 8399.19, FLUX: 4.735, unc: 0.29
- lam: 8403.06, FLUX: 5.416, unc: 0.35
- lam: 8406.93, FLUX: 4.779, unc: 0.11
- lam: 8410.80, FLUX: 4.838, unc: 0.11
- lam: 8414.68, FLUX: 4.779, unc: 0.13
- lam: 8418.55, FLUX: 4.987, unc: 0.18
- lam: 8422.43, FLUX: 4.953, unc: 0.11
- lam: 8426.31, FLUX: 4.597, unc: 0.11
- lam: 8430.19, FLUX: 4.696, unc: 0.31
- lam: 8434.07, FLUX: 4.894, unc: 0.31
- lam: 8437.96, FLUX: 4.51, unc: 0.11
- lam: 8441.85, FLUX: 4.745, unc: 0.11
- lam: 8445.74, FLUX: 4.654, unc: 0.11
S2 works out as 1.00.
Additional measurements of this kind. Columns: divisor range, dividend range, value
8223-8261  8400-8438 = 1.02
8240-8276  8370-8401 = 1.00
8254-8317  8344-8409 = 1.00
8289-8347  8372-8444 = 1.00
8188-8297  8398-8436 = 1.01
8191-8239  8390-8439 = 1.00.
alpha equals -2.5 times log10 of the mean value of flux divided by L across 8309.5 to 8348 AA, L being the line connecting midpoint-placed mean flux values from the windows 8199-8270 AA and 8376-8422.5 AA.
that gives 0.01 mag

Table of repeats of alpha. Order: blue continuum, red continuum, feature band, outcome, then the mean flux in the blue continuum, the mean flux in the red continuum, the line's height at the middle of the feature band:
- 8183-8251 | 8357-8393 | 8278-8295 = -0.033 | 5.03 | 4.77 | 4.91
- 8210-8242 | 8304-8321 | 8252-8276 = 0.008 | 5.1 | 4.83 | 4.98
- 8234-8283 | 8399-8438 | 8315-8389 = 0.010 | 4.94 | 4.85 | 4.89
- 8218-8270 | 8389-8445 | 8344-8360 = -0.006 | 4.99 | 4.82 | 4.88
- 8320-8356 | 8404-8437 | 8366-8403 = 0.012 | 4.92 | 4.82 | 4.87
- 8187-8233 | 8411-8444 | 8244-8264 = 0.026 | 5.06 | 4.77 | 5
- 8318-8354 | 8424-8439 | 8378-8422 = -0.023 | 4.92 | 4.69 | 4.77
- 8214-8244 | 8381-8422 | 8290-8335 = 0.019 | 5.08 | 4.86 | 4.97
